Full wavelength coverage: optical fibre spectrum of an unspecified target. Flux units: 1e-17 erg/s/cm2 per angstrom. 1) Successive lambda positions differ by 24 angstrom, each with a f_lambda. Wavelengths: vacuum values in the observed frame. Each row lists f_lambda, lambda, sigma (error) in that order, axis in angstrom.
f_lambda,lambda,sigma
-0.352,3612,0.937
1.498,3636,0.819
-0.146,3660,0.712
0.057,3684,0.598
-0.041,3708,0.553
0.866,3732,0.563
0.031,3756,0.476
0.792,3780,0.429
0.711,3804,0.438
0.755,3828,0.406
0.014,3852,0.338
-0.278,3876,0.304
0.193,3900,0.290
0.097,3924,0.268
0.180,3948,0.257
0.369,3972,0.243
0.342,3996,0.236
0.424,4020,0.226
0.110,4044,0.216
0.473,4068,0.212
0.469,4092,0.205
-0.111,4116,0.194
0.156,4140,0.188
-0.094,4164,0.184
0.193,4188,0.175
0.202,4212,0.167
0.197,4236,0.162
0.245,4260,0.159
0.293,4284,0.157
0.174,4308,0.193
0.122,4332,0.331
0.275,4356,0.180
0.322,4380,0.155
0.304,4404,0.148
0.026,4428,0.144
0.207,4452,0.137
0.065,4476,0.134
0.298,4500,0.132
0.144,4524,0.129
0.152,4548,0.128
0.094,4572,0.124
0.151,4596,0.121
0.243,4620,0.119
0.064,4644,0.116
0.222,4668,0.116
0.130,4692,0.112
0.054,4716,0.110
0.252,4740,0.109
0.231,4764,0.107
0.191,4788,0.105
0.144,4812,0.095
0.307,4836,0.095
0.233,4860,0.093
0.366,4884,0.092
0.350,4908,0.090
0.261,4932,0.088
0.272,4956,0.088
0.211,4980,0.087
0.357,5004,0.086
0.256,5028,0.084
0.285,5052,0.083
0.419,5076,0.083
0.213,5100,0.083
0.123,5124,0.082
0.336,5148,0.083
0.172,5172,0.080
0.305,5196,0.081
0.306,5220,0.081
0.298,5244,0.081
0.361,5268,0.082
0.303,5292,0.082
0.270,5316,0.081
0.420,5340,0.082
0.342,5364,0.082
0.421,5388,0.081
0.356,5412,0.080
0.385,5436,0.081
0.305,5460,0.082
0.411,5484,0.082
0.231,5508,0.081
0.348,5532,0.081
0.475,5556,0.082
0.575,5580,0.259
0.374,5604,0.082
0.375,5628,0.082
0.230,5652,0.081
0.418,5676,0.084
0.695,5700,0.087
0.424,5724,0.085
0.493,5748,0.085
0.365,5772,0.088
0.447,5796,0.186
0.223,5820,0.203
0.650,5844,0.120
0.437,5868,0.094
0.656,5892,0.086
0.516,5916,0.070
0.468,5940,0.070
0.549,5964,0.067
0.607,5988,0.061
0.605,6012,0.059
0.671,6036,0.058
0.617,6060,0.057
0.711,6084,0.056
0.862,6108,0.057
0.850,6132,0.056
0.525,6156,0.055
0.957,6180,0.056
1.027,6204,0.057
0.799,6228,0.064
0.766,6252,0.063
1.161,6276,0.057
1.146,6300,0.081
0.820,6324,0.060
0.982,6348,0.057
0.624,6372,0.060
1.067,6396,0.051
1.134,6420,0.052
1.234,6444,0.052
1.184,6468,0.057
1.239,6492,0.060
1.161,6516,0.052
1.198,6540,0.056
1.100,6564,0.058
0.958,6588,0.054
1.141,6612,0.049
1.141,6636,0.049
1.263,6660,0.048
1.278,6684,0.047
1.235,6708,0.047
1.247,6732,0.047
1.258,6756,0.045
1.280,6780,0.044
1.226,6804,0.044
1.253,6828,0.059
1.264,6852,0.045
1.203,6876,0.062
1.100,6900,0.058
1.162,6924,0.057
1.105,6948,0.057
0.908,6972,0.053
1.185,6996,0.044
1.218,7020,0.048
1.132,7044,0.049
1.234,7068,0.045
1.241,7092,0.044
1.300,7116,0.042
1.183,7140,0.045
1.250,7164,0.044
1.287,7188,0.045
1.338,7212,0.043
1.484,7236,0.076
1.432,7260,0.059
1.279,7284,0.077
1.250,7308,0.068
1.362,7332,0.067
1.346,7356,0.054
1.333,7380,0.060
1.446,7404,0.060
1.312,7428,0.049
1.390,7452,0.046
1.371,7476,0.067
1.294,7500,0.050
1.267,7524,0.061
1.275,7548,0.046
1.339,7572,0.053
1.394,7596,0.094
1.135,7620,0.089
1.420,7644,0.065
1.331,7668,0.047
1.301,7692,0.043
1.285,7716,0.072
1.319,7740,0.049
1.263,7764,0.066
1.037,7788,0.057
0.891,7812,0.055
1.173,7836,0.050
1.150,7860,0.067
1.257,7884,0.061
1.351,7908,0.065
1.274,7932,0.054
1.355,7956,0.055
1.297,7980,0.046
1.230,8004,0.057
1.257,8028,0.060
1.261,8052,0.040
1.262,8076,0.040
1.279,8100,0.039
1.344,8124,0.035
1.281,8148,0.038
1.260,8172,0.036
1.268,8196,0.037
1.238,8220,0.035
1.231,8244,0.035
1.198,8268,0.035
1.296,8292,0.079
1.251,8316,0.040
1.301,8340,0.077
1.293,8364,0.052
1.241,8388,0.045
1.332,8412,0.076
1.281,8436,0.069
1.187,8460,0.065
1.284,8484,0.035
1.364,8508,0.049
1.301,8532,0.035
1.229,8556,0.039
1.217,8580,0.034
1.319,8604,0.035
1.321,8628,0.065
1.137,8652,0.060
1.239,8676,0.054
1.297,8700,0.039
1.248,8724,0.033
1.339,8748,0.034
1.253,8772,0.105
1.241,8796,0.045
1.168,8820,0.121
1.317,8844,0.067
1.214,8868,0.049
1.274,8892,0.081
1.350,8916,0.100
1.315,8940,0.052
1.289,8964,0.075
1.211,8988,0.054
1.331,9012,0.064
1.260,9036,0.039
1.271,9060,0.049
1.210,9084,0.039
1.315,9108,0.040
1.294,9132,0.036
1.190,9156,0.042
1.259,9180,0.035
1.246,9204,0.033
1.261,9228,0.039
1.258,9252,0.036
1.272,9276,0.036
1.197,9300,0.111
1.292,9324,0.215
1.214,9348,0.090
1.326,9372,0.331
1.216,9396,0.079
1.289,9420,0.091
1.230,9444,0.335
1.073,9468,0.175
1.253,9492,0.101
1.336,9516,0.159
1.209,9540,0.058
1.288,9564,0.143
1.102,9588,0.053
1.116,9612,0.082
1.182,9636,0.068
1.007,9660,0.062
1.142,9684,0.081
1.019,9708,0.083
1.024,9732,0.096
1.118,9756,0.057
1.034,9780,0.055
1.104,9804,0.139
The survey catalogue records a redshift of 0.605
